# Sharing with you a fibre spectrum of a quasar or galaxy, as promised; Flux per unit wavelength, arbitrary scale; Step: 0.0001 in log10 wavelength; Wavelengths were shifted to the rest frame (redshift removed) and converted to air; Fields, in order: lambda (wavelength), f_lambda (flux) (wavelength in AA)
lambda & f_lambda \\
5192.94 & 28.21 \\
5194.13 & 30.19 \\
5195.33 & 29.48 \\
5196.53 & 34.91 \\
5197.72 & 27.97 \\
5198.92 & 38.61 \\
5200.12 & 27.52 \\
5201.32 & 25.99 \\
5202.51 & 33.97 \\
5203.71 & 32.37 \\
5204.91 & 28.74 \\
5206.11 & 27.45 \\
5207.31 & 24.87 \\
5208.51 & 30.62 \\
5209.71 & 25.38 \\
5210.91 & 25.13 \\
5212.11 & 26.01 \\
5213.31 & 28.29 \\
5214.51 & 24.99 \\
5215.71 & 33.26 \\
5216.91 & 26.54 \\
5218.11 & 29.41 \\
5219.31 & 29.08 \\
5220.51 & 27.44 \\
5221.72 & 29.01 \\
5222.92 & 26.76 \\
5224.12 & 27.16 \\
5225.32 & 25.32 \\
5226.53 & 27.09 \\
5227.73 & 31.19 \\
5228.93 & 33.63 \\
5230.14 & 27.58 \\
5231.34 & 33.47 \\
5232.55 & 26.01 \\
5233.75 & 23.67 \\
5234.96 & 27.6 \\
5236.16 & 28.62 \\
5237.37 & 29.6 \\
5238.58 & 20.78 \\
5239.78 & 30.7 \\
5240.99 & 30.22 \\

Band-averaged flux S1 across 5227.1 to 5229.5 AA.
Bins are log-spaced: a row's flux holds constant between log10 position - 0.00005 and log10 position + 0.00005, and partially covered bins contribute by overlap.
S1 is 32.4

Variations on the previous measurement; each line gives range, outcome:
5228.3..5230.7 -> 30.6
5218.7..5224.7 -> 27.9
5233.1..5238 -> 27.3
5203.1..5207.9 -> 28.3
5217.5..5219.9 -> 29.3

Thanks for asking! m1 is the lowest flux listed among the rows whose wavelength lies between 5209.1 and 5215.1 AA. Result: 24.99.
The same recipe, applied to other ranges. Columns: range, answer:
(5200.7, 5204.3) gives 25.99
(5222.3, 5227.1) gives 25.32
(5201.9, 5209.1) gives 24.87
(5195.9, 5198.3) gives 27.97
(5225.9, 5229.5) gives 27.09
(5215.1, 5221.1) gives 26.54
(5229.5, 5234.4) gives 23.67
